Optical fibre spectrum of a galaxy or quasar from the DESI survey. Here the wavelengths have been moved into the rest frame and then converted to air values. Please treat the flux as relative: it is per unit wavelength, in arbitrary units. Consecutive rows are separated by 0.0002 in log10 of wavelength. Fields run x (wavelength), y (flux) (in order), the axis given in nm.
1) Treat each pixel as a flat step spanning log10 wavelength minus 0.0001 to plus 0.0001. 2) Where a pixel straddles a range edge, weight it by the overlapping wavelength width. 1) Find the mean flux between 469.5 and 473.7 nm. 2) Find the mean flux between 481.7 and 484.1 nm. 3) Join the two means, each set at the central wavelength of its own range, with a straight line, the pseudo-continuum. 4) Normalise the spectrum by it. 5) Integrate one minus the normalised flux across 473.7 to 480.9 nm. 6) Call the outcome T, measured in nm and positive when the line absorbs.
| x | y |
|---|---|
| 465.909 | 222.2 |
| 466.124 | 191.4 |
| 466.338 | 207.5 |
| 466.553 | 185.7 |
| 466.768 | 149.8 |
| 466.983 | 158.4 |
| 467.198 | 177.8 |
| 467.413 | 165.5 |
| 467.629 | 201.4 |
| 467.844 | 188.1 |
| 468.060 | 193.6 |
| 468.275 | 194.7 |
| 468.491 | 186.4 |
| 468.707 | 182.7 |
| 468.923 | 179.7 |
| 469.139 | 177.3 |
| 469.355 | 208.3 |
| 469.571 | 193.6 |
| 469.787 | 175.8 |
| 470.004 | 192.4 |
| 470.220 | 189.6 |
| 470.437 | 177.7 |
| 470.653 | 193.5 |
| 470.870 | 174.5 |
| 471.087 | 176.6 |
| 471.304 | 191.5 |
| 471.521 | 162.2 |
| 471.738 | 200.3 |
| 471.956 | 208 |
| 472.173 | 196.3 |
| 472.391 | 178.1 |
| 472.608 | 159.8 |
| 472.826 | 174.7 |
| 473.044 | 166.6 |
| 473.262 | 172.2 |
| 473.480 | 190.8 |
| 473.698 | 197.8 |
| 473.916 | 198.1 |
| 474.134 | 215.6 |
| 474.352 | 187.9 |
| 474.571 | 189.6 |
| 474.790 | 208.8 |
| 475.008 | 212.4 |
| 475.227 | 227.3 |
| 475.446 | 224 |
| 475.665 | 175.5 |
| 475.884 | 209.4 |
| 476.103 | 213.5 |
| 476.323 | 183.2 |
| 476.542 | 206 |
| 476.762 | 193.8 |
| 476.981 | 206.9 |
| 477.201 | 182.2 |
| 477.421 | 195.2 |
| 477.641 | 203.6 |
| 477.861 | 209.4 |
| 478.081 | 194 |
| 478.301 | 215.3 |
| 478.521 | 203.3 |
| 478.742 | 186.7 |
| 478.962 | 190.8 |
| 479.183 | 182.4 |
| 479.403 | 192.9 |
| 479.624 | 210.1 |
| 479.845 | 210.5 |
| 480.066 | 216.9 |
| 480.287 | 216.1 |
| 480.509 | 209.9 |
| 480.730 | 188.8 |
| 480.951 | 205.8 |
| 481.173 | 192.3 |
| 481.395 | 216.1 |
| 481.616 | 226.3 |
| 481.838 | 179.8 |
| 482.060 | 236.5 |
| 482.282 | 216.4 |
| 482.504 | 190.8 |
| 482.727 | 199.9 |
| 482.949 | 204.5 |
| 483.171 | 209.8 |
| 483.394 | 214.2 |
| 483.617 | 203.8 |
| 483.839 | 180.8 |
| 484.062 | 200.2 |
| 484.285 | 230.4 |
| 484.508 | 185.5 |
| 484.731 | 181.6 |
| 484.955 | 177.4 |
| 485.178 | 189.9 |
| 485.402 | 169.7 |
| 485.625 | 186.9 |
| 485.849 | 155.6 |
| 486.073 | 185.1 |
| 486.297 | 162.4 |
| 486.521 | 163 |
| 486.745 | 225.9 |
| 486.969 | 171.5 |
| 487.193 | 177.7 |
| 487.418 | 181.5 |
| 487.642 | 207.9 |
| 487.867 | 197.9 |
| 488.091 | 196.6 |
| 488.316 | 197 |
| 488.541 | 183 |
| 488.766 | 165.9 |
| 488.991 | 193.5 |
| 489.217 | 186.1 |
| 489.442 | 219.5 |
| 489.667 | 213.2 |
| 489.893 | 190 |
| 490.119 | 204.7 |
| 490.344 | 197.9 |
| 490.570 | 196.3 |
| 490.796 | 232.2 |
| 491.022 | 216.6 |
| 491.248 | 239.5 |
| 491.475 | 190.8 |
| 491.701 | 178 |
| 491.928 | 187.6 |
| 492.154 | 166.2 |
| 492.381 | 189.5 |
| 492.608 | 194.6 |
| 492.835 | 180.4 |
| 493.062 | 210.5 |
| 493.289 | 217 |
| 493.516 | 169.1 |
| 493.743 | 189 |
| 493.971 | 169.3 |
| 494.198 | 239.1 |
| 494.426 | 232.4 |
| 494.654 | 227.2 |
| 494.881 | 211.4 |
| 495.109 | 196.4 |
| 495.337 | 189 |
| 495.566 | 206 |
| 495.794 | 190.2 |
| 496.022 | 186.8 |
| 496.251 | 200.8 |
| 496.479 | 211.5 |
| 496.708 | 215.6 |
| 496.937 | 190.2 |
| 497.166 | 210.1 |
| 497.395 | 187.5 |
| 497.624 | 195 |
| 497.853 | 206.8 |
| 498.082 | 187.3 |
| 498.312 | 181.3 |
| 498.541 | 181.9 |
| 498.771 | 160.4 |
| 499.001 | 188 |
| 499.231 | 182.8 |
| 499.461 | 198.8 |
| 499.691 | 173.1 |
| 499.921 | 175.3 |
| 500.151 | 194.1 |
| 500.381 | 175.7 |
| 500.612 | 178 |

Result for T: -0.31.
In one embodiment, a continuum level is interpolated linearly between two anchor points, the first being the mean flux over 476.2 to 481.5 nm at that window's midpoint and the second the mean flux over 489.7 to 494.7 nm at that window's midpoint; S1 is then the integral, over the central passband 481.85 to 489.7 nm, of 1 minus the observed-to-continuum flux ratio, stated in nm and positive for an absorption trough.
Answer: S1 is 0.304 nm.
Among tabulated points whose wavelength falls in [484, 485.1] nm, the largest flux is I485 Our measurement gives 230.4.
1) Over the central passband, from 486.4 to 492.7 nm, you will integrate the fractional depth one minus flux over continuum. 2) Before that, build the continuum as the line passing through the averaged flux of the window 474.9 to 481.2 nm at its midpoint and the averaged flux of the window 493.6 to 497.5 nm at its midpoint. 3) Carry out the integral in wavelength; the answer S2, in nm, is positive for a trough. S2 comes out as 0.23 nm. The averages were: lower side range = 202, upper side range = 203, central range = 195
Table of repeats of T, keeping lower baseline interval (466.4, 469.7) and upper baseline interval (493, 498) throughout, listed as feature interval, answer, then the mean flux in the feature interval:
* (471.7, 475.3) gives -0.11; 193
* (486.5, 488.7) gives 0.07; 191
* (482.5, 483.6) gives -0.07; 205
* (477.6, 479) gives -0.08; 201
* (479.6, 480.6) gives -0.11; 213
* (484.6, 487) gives 0.20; 179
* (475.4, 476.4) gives -0.06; 200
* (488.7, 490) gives 0.01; 196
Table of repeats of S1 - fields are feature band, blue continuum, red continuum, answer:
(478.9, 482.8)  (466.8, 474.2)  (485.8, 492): -0.31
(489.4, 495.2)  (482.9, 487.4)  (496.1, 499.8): -0.36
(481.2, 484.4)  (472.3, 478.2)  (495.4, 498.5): -0.18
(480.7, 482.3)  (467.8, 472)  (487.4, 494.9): -0.12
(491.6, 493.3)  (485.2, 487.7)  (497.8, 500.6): -0.07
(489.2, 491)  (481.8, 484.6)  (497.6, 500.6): -0.10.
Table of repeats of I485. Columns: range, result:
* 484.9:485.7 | 189.9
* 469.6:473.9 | 208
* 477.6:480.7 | 216.9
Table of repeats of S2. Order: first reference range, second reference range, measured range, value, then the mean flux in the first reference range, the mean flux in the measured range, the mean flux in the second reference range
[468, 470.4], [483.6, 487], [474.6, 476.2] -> -0.19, 188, 209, 185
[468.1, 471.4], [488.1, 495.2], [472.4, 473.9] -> 0.08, 186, 178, 199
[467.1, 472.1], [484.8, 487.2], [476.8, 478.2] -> -0.12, 187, 198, 179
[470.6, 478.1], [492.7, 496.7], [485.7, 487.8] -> 0.18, 194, 182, 202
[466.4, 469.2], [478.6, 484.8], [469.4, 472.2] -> -0.03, 181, 187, 203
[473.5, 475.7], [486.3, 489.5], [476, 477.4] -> 0.03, 204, 197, 189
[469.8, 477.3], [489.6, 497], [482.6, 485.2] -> -0.02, 192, 198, 201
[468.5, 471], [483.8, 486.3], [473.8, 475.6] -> -0.21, 186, 207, 185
